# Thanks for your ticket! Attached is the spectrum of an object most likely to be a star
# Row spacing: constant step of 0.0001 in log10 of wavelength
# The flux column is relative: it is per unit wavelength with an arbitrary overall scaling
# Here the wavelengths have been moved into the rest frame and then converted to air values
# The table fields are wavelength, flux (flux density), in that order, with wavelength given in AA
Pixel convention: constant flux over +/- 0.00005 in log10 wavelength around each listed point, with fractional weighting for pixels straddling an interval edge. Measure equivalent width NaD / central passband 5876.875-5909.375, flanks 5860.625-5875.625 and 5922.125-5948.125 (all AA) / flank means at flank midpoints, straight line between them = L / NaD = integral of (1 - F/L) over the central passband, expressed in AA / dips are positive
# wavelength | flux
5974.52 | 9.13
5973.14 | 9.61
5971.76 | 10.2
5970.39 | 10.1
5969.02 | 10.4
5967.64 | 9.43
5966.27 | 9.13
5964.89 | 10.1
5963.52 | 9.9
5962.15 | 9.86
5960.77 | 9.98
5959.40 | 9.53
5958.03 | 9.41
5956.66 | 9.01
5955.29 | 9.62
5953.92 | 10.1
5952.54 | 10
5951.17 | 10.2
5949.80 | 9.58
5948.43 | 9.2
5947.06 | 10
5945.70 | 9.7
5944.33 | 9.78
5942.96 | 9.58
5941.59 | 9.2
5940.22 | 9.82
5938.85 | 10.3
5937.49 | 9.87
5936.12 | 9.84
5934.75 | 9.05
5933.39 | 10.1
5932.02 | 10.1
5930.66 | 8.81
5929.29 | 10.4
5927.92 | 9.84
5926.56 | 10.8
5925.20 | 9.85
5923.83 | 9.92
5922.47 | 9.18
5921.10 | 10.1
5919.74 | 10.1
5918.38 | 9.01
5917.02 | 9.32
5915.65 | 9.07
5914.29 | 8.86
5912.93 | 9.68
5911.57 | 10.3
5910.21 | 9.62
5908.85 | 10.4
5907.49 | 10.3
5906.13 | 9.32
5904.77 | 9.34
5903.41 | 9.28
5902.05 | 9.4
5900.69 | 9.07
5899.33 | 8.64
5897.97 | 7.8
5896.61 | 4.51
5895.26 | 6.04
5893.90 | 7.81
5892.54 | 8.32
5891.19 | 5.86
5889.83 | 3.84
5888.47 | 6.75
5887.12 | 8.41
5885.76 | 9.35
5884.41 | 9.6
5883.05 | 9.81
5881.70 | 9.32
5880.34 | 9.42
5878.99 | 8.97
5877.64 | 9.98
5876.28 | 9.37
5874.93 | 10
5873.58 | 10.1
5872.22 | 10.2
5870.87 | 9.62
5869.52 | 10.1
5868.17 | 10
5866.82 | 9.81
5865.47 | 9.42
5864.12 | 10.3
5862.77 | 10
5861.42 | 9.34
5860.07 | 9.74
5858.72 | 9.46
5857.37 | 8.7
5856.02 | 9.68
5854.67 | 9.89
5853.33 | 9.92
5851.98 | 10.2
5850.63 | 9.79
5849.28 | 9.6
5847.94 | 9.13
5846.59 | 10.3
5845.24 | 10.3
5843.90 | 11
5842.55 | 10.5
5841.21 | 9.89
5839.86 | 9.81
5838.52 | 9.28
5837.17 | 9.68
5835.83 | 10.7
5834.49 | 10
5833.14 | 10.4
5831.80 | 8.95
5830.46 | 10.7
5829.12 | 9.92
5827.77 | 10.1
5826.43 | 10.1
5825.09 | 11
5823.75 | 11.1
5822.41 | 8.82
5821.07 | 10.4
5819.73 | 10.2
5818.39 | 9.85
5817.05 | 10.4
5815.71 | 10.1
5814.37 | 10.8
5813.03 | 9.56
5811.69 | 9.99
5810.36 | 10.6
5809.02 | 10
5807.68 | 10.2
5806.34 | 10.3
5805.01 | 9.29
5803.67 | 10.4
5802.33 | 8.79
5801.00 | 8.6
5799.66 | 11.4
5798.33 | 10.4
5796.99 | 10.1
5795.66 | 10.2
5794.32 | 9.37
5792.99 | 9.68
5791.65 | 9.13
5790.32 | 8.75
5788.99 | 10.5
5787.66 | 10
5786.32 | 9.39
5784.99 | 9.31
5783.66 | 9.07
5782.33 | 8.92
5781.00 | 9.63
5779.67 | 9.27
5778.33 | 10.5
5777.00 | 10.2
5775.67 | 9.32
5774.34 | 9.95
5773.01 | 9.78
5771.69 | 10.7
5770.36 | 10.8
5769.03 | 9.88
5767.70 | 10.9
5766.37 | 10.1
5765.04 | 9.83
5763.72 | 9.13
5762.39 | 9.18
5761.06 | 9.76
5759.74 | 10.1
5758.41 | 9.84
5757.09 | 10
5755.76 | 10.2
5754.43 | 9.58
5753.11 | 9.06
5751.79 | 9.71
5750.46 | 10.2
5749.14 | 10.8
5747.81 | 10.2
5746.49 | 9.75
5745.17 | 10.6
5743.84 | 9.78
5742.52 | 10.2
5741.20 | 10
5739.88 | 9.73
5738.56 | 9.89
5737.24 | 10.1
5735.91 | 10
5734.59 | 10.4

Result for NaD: 4.8 AA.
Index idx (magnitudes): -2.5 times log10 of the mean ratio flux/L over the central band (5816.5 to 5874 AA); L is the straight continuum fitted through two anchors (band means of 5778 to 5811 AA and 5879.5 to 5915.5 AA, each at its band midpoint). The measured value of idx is -0.09 mag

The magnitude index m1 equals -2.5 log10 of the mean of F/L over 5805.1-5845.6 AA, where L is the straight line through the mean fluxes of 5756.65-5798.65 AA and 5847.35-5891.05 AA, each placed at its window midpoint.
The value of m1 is -0.07 mag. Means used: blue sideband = 9.8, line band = 10.1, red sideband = 9.33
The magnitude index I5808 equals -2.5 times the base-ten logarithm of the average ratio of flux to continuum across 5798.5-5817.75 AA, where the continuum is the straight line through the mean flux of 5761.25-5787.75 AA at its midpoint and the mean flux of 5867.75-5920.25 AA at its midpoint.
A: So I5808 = -0.057 mag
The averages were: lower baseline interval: 9.78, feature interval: 10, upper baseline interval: 8.89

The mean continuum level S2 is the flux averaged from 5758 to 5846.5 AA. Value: 9.95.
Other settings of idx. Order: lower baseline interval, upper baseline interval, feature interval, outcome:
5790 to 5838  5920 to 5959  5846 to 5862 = 0.03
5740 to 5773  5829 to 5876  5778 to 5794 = 0.05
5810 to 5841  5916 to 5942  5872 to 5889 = 0.07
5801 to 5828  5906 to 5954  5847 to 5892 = 0.07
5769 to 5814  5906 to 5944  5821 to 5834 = -0.04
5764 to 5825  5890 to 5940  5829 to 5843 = -0.04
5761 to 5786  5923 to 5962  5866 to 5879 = -0.01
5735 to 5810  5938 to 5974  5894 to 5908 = 0.18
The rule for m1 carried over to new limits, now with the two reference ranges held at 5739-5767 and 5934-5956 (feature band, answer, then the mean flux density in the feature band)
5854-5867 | 0.02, 9.63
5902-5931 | 0.01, 9.69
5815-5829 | -0.04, 10.2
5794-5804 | -0.01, 9.91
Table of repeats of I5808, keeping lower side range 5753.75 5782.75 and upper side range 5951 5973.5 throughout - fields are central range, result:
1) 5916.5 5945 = 0.00 mag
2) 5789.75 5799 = 0.02 mag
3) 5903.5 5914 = 0.00 mag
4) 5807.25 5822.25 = -0.03 mag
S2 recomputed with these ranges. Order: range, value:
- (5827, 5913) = 9.32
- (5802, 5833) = 10.1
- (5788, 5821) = 9.95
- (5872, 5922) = 8.83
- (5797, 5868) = 9.98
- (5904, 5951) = 9.72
